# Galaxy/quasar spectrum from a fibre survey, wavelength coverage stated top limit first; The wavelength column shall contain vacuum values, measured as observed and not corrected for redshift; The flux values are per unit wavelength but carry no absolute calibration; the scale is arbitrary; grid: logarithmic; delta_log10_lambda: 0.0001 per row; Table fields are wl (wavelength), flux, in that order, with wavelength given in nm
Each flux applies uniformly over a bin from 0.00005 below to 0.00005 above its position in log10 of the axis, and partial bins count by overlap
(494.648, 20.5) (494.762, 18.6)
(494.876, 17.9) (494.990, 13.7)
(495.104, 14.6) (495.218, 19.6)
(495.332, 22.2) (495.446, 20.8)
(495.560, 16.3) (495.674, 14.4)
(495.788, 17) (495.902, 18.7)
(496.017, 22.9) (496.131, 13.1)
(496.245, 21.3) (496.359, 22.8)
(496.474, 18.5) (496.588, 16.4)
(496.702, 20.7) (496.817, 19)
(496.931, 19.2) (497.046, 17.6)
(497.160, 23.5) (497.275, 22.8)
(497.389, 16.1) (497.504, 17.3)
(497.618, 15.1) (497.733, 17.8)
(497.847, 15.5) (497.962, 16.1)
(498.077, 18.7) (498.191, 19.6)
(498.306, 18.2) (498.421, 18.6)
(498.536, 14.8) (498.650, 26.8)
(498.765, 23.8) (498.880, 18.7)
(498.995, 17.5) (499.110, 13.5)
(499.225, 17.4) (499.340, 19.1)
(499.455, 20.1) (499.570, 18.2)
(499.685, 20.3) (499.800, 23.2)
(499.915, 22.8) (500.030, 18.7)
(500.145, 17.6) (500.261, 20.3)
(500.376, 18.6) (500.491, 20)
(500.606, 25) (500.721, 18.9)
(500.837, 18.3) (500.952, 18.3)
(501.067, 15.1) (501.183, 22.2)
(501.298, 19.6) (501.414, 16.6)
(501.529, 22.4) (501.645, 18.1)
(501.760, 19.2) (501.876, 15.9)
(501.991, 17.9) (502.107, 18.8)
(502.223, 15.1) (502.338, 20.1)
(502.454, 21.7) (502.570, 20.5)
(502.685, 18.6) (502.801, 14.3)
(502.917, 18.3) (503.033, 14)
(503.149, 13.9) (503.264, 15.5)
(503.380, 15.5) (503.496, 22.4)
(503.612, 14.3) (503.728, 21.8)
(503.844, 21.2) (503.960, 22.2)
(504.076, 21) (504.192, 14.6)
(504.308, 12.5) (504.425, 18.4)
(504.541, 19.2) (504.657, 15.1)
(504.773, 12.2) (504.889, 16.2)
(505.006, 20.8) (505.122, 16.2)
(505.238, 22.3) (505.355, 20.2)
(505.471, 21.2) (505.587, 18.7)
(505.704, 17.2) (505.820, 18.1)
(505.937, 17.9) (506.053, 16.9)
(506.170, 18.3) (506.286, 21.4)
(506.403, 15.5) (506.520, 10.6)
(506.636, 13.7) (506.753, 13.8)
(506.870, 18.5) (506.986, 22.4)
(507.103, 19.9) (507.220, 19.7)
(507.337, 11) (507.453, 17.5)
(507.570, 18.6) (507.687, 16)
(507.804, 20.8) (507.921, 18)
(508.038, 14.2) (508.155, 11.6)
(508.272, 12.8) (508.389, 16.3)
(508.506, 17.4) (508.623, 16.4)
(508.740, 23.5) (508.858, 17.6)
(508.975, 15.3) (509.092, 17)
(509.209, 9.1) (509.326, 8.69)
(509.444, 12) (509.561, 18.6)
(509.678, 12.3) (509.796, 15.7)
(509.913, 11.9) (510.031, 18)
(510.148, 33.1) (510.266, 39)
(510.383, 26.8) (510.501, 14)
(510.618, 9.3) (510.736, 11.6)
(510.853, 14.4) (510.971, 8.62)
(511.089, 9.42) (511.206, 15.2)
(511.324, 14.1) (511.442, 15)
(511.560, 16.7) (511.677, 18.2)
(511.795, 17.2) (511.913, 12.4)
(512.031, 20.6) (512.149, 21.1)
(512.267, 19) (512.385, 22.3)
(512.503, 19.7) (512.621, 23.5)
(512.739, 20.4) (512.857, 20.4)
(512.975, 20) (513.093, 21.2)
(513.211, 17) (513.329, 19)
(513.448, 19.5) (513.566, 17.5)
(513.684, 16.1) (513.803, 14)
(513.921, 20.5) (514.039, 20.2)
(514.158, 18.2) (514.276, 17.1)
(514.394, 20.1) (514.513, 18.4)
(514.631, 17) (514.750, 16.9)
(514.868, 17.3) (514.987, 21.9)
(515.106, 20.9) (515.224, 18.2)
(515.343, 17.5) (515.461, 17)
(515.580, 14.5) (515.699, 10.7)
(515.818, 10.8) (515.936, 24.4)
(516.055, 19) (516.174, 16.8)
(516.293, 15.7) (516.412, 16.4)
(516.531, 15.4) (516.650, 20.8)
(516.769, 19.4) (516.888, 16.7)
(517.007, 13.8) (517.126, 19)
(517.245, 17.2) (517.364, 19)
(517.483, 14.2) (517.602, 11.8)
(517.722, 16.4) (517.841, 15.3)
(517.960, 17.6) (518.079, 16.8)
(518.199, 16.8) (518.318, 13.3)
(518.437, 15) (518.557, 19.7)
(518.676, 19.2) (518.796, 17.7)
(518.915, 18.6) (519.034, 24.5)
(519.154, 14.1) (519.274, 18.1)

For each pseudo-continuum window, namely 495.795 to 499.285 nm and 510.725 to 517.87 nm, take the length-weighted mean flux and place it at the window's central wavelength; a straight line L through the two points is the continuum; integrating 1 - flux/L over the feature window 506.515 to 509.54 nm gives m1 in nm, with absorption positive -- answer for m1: 0.313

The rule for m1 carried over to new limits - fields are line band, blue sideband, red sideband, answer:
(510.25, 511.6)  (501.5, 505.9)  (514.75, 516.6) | 0.16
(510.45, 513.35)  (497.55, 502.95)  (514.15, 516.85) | 0.17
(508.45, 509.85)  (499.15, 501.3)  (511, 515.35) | 0.25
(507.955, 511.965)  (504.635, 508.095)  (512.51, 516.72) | 0.40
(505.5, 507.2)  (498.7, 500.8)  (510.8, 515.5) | 0.12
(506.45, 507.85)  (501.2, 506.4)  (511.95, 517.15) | 0.10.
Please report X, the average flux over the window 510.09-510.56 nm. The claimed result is 28.2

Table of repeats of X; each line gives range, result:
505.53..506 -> 18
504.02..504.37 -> 16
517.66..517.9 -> 15.8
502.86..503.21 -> 15.4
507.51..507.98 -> 18.3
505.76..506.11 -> 17.7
